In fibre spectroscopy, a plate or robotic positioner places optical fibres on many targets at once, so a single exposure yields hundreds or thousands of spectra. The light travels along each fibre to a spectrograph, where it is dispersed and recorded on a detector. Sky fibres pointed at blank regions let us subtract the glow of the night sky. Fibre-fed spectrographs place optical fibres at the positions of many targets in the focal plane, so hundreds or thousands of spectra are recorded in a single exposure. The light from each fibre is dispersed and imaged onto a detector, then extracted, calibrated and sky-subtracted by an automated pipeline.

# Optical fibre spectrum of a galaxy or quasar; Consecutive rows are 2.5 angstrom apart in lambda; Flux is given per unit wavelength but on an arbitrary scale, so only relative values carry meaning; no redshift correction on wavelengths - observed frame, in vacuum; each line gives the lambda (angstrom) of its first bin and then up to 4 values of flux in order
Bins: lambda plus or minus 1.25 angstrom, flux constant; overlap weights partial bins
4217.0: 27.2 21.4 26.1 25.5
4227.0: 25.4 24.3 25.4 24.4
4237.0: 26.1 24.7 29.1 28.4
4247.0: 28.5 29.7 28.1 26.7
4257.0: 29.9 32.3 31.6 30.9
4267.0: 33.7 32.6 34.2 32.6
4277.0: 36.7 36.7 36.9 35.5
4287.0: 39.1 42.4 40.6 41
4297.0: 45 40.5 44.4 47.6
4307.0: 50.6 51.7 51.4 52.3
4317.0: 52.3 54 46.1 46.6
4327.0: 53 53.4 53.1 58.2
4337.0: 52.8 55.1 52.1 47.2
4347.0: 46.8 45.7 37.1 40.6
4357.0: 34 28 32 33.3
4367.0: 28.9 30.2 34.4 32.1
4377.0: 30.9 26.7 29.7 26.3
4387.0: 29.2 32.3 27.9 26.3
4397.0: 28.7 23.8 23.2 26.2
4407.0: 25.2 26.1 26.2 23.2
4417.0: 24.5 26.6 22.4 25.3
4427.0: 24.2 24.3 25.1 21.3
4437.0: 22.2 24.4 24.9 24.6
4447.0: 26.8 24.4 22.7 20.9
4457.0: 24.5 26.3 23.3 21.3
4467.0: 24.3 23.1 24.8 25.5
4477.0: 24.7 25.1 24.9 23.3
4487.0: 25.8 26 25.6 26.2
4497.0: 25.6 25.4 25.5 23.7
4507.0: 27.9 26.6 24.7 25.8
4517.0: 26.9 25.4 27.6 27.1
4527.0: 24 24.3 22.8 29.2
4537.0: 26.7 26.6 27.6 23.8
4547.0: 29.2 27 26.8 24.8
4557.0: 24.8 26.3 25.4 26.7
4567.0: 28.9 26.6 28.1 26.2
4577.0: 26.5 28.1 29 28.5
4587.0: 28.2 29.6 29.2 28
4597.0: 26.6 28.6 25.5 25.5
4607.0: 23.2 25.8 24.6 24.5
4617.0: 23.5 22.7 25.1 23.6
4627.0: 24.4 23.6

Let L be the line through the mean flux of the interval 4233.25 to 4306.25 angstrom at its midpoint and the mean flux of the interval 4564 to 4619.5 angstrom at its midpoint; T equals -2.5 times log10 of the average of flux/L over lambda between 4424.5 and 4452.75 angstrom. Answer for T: 0.25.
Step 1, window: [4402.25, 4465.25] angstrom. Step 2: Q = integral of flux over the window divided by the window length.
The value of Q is 24.3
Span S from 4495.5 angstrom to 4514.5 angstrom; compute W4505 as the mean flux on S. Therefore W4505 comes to 25.6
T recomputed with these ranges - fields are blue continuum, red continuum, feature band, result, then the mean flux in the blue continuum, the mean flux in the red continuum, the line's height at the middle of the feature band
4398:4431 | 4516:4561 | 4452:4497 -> 0.04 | 24.7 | 26.2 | 25.4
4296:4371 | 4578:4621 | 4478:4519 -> 0.30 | 45.4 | 26.5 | 33.7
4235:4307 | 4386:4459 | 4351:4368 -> -0.15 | 34.7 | 25.1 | 29.1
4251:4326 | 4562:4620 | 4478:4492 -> 0.25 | 40.2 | 26.7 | 31.5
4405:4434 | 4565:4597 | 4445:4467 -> 0.07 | 24.8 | 28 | 25.5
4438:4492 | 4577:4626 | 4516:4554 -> -0.04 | 24.4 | 26.3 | 25.4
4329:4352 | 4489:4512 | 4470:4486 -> 0.19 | 50.8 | 25.8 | 29.3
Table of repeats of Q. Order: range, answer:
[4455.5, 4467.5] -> 23.9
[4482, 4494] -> 25.2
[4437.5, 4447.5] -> 24.8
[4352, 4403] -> 30.1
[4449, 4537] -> 25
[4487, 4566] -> 26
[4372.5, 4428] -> 26.8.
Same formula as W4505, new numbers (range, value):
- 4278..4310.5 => 42.3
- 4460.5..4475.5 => 23.7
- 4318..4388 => 40.7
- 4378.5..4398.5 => 28.4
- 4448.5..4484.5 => 24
